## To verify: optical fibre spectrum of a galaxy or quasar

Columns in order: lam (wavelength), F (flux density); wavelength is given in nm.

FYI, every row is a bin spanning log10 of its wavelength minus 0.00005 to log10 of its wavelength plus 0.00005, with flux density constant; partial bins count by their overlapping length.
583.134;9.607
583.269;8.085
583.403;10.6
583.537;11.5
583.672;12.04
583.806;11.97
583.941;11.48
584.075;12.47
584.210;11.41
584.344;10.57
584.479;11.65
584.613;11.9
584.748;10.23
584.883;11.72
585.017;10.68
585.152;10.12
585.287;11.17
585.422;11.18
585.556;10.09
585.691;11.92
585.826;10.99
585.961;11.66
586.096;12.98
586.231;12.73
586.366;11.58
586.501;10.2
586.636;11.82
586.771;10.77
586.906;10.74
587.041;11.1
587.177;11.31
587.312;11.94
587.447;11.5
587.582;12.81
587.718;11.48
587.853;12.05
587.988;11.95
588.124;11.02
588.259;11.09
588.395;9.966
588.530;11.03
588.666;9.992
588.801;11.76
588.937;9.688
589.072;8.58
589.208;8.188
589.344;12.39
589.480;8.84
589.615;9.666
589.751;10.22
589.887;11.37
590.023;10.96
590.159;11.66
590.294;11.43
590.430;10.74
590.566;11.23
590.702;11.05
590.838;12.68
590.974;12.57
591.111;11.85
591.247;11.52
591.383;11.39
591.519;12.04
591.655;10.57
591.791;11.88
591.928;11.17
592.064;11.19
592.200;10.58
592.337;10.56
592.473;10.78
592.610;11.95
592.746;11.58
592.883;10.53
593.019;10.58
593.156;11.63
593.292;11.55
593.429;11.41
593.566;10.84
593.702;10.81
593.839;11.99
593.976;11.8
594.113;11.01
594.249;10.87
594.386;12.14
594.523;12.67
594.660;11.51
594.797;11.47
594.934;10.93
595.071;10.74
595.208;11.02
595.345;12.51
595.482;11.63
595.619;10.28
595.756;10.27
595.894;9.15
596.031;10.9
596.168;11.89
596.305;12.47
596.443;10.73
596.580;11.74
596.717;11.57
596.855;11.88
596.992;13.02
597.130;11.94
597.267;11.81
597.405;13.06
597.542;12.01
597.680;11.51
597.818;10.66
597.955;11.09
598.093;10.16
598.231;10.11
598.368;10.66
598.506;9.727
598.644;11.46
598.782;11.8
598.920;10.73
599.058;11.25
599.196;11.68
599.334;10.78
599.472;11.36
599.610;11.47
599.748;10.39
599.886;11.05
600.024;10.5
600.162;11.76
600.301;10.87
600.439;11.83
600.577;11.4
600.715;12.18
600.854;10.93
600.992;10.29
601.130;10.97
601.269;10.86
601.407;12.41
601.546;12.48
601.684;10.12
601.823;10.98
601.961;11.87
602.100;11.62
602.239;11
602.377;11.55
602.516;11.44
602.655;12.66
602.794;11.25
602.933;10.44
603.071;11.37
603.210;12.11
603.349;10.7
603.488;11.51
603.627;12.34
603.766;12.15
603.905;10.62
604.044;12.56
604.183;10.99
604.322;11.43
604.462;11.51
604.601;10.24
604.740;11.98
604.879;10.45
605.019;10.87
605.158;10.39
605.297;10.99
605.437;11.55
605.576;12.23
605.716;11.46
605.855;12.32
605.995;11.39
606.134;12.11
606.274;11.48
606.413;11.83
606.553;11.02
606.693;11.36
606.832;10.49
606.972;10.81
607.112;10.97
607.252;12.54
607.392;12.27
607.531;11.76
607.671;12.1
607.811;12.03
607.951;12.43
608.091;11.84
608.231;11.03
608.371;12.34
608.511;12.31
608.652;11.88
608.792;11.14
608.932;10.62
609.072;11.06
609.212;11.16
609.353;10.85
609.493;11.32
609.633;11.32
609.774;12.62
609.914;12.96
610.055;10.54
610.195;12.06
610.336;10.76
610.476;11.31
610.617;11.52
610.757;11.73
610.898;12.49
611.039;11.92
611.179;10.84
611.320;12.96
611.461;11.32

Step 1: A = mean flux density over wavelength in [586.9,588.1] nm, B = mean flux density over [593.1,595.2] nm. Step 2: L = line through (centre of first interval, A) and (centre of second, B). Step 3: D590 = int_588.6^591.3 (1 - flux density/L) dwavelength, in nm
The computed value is 0.18 nm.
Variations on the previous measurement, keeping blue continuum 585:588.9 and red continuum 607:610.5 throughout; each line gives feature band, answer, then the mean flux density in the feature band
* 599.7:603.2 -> 0.066 nm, 11.3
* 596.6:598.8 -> 0.012 nm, 11.4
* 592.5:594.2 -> 0.016 nm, 11.3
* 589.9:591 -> -0.014 nm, 11.5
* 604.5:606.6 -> 0.042 nm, 11.4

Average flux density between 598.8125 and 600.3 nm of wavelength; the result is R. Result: 11.1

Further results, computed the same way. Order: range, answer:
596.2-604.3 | 11.4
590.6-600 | 11.3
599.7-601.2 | 11.1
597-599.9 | 11.2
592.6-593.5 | 11.3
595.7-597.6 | 11.6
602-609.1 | 11.5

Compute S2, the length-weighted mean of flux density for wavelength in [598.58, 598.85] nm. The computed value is 11.6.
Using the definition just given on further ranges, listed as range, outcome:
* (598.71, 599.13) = 11.3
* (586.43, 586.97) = 10.9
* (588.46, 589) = 10.6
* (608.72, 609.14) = 11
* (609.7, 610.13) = 12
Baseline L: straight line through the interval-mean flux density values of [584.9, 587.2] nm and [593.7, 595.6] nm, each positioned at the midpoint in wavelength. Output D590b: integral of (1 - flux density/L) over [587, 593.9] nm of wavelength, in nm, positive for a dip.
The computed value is 0.16 nm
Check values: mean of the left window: 11.2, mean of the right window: 11.5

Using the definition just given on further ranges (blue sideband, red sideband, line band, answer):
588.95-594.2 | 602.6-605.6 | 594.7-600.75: -0.03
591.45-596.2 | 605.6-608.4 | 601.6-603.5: 0.03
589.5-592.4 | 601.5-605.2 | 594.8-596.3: 0.03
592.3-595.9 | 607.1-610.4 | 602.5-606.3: 0.03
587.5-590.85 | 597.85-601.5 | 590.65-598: -0.32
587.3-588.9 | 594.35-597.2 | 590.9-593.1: 0.02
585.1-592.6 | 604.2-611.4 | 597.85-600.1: 0.09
